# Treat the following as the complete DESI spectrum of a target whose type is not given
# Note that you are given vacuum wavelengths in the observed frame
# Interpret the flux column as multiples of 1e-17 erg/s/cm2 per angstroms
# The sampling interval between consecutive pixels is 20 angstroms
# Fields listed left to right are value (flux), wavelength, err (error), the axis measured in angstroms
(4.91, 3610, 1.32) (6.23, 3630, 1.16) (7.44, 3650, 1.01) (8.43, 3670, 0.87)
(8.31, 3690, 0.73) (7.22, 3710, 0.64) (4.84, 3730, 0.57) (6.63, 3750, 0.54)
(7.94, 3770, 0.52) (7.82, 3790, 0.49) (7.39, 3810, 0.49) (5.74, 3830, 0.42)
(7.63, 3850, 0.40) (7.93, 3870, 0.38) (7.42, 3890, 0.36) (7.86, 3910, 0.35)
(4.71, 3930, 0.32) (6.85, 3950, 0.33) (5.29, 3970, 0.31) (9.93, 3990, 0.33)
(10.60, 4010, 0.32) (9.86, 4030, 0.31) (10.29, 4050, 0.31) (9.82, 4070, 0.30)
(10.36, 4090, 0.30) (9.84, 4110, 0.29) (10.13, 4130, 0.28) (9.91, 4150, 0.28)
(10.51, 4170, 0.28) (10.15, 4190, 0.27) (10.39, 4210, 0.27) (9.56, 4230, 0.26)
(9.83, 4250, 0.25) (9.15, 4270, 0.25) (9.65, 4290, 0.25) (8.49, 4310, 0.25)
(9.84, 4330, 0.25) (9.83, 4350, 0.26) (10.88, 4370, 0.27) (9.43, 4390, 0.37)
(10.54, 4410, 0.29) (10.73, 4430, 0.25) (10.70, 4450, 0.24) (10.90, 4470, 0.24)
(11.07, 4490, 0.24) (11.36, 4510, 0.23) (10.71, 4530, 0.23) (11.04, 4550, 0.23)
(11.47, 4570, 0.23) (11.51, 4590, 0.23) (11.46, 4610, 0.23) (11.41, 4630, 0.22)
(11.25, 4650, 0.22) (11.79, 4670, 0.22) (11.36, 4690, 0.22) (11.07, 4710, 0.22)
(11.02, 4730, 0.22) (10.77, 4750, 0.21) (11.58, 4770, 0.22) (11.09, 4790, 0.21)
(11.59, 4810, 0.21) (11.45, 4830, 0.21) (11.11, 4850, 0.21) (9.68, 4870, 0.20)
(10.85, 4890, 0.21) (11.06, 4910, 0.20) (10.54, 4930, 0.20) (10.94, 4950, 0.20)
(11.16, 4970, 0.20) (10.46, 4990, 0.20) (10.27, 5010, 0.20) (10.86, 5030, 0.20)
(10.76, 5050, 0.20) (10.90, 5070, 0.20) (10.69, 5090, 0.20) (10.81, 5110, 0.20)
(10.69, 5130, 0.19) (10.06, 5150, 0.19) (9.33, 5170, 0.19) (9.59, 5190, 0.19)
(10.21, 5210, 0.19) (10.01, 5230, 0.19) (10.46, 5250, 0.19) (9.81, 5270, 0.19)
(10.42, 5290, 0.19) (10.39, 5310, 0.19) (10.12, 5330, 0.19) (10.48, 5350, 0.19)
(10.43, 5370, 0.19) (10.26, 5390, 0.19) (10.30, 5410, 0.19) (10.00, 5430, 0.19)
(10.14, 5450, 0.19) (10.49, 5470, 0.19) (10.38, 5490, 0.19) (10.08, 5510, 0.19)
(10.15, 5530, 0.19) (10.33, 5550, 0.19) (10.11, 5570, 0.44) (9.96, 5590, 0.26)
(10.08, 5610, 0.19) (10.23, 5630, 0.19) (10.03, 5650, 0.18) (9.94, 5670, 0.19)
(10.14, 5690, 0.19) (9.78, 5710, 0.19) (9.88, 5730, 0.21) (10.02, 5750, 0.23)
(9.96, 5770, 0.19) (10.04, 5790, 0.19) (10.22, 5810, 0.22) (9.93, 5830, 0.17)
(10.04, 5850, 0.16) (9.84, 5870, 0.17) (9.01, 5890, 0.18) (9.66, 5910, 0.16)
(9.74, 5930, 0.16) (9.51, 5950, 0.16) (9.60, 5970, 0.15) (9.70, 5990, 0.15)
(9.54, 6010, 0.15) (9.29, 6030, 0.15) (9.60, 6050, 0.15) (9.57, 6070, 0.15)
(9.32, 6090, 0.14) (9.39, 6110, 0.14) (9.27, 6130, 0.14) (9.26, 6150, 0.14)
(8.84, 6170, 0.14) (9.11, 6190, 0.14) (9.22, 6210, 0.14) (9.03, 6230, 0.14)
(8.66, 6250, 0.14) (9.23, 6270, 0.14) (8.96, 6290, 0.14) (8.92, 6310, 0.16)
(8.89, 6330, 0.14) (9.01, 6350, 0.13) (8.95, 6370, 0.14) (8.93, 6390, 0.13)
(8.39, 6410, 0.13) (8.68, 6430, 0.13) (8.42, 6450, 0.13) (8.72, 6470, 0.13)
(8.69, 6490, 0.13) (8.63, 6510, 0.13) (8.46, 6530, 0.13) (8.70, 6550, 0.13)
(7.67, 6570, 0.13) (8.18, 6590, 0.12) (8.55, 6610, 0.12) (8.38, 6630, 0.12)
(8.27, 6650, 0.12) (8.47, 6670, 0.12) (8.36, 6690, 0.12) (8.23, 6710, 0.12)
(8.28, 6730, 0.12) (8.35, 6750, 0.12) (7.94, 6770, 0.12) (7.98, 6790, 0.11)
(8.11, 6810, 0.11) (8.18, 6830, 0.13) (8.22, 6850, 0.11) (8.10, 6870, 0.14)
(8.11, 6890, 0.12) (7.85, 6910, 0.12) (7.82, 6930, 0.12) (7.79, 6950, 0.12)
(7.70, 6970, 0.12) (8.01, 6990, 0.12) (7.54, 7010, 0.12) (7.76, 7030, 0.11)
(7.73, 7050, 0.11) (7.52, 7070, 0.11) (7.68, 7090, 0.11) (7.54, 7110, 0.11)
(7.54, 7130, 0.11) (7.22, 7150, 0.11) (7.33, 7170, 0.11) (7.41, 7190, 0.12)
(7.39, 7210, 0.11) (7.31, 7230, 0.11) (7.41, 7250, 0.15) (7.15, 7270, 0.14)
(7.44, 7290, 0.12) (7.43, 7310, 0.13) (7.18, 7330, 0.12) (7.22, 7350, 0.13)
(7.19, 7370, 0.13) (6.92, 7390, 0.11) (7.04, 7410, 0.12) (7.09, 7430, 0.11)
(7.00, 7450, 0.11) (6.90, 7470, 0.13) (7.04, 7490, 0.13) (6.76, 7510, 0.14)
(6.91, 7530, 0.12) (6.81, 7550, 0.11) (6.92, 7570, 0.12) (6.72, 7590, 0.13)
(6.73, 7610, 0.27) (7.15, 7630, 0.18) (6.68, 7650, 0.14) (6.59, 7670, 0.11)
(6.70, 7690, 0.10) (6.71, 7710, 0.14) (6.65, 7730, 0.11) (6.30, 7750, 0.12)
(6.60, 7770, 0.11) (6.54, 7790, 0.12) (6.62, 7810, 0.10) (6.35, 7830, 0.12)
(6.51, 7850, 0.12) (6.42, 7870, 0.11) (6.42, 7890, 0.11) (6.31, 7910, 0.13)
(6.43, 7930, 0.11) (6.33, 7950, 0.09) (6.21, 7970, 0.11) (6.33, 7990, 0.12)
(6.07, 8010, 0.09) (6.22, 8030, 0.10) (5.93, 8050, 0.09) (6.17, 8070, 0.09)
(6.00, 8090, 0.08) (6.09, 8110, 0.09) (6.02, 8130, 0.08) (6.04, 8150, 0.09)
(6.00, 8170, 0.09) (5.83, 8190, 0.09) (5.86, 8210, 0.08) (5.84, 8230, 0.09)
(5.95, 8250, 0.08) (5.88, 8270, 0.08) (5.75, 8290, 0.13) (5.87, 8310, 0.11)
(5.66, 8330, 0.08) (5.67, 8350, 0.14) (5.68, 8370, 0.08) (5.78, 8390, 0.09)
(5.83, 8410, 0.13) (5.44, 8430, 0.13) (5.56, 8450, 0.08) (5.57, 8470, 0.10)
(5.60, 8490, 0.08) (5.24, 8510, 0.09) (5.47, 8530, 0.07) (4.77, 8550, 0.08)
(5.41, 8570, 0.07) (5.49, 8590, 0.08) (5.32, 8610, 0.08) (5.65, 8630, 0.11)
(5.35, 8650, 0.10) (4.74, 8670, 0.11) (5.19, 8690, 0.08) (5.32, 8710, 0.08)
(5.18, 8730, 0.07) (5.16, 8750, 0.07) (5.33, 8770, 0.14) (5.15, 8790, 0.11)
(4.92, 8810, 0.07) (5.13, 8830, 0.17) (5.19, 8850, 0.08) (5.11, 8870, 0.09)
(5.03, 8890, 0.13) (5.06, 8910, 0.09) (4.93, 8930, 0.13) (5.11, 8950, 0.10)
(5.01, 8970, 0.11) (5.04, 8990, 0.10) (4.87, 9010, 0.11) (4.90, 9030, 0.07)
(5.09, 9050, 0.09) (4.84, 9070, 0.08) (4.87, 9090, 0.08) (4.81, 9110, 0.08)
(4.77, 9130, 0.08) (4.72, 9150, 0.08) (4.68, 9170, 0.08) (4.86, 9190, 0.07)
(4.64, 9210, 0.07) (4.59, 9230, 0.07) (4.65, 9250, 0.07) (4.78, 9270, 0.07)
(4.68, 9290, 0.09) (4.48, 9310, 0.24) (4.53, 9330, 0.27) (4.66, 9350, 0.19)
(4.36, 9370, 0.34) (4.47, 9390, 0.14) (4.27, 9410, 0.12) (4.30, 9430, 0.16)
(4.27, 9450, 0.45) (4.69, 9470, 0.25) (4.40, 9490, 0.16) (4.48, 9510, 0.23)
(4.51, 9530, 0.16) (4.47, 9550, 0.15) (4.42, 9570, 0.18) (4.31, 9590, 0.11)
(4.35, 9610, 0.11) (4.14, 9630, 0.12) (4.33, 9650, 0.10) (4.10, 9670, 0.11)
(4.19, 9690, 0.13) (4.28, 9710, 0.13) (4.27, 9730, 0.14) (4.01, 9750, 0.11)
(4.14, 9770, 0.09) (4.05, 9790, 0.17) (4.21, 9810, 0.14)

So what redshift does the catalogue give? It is 0.000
